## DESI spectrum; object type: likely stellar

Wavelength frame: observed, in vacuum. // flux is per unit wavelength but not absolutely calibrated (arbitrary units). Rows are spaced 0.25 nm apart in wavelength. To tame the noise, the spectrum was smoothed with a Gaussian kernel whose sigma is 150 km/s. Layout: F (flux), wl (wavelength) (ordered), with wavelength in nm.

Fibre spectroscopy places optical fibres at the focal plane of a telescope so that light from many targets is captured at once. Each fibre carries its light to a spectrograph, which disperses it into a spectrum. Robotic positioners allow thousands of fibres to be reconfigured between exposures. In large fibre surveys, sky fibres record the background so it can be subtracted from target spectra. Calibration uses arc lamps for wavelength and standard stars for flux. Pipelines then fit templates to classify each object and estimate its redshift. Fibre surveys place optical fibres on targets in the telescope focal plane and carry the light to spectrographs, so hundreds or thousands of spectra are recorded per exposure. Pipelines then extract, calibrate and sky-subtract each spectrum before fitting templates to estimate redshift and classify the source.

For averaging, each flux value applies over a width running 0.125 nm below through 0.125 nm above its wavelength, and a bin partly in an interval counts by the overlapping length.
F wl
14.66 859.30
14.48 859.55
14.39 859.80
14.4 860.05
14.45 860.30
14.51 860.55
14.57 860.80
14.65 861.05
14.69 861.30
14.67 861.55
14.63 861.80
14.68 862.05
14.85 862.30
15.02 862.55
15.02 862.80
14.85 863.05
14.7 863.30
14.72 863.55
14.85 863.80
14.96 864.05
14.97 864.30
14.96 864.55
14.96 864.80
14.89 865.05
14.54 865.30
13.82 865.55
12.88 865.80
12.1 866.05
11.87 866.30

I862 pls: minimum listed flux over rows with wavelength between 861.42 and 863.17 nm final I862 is 14.63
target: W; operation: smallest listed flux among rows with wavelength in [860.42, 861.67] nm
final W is 14.51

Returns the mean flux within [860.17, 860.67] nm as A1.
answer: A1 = 14.5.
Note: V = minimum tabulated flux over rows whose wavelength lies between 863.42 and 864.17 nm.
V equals 14.72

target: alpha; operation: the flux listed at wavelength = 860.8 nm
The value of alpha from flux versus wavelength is 14.57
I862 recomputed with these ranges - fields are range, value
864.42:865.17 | 14.89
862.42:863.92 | 14.7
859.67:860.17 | 14.39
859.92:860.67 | 14.4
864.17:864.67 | 14.96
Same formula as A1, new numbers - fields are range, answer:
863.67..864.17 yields 14.9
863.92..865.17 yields 14.9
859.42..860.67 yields 14.4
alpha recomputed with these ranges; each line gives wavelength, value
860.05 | 14.4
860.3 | 14.45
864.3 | 14.97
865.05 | 14.89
